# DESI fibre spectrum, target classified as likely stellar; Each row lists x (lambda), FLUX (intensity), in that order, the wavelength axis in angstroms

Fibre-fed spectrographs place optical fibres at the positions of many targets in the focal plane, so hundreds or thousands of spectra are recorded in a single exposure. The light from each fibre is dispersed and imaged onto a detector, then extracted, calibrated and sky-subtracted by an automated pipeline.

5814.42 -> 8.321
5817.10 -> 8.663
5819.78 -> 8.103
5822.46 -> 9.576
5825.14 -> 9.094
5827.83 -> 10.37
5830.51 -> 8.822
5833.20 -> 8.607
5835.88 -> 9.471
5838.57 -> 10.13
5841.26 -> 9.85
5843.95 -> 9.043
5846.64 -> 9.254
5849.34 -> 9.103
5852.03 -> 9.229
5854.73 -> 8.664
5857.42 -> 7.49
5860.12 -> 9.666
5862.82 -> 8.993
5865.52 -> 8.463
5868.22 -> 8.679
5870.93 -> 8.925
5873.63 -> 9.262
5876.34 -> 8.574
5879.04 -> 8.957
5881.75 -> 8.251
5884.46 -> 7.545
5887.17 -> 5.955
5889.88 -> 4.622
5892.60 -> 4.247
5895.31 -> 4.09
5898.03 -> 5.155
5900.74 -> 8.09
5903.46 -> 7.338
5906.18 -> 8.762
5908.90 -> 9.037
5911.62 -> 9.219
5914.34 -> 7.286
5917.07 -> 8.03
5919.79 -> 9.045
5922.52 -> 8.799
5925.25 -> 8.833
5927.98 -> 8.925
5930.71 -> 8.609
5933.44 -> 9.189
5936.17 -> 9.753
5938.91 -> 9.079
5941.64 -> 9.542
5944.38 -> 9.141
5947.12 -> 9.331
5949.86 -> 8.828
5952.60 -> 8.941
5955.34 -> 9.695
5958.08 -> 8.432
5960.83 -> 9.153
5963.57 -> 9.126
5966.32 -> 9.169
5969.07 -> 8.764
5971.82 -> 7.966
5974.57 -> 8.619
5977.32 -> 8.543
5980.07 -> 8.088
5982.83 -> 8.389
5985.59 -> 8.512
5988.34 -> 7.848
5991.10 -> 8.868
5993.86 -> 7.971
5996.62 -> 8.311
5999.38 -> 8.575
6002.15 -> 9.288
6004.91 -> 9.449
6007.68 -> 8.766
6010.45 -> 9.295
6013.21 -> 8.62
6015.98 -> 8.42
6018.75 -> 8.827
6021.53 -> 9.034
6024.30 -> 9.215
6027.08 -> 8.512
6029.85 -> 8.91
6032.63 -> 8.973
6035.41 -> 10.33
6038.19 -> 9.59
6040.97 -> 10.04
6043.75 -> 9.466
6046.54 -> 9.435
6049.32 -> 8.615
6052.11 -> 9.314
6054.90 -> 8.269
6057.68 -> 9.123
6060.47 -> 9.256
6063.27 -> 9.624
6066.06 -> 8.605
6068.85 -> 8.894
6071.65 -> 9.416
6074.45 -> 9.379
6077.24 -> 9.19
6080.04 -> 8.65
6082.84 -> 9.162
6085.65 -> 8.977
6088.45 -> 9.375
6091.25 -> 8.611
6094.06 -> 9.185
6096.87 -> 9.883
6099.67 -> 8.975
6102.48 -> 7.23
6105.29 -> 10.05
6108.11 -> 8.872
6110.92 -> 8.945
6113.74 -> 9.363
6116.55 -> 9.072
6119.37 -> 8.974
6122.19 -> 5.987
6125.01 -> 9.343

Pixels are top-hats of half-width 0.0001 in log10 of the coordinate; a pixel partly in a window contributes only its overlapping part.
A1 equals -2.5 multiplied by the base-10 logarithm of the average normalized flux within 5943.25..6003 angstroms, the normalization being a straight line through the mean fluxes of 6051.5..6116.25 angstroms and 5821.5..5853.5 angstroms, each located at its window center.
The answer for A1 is 0.06 mag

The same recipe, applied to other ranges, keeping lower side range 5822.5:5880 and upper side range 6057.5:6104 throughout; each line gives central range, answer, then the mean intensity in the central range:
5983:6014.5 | 0.05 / 8.67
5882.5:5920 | 0.28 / 6.99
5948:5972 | 0.01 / 8.95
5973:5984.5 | 0.08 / 8.4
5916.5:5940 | 0.01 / 8.95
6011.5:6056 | -0.01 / 9.11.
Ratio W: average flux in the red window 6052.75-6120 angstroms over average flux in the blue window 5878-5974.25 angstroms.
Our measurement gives 1.1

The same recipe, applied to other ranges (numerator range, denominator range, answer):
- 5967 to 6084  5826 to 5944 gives 1.06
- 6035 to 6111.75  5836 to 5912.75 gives 1.13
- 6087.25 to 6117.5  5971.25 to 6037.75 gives 1.03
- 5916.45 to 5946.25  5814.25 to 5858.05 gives 0.99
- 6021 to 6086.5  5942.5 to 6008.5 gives 1.05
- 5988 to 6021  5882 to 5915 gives 1.28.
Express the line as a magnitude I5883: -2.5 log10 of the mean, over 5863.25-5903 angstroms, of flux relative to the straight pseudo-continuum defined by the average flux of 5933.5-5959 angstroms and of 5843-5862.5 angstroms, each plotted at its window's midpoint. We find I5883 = 0.24 mag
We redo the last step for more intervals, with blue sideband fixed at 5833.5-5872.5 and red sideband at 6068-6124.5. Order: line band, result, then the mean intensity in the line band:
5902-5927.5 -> 0.07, 8.5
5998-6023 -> 0.01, 8.92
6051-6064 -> -0.02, 9.09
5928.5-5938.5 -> -0.02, 9.15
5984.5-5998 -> 0.08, 8.3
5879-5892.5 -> 0.34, 6.61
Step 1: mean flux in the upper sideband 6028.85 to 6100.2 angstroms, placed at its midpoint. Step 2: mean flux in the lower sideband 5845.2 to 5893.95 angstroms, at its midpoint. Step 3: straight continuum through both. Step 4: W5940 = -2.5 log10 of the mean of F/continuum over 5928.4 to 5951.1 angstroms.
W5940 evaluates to -0.08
